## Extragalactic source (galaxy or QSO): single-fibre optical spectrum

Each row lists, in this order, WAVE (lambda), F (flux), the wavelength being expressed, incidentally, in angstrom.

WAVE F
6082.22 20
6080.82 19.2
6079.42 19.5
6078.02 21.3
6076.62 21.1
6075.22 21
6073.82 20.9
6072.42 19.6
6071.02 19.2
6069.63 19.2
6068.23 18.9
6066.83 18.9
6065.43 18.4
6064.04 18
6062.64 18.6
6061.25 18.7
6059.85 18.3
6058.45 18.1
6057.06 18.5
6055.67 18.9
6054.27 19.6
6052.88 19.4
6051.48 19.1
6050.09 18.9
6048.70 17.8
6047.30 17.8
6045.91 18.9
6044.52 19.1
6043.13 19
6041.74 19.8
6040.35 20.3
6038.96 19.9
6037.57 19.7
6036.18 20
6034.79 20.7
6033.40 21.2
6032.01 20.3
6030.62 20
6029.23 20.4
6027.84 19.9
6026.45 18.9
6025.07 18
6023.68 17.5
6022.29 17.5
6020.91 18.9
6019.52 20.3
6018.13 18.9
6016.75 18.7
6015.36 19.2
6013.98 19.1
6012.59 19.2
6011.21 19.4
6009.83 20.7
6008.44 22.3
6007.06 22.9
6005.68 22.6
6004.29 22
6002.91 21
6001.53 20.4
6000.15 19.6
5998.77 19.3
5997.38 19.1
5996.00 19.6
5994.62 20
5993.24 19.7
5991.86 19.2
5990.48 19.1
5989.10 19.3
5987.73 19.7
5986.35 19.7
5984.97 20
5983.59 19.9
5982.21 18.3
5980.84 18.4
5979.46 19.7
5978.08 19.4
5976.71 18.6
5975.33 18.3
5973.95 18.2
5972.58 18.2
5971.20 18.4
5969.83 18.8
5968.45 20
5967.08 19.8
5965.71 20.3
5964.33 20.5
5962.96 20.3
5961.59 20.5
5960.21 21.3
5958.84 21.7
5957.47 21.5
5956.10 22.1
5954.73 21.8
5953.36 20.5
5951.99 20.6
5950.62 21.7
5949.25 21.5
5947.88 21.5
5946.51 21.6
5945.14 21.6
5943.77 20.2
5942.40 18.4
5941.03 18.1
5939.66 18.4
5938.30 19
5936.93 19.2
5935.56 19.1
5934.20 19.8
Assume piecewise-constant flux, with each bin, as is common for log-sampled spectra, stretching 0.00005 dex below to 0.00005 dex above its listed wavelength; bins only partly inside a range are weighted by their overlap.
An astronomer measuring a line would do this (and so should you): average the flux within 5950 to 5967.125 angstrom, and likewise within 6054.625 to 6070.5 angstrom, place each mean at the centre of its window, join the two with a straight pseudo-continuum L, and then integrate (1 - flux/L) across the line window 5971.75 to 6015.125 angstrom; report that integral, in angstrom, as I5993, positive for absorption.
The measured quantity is 0.9 angstrom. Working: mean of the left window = 21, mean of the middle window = 19.8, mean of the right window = 18.6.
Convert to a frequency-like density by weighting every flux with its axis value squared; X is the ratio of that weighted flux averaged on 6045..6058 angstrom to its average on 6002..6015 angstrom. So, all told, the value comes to 0.91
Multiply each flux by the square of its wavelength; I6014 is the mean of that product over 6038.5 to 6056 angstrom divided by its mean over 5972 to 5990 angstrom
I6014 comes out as 1.0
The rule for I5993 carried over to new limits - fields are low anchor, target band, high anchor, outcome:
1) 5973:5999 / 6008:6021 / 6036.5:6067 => -0.4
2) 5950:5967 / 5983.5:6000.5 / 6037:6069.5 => 0.6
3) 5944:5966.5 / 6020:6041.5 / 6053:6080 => 0.4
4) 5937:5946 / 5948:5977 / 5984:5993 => -1.3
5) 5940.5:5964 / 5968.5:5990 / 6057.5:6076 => 1.5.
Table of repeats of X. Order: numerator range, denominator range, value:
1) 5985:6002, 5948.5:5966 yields 0.94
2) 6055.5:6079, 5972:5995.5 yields 1.03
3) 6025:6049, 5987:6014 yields 0.98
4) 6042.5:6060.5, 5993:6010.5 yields 0.92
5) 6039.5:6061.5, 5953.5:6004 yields 0.98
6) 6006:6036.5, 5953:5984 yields 1.01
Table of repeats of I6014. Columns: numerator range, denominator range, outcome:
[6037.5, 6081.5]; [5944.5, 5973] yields 0.96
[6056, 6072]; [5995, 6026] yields 0.96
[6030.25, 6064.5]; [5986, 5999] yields 1.01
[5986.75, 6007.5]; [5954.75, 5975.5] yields 1.02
